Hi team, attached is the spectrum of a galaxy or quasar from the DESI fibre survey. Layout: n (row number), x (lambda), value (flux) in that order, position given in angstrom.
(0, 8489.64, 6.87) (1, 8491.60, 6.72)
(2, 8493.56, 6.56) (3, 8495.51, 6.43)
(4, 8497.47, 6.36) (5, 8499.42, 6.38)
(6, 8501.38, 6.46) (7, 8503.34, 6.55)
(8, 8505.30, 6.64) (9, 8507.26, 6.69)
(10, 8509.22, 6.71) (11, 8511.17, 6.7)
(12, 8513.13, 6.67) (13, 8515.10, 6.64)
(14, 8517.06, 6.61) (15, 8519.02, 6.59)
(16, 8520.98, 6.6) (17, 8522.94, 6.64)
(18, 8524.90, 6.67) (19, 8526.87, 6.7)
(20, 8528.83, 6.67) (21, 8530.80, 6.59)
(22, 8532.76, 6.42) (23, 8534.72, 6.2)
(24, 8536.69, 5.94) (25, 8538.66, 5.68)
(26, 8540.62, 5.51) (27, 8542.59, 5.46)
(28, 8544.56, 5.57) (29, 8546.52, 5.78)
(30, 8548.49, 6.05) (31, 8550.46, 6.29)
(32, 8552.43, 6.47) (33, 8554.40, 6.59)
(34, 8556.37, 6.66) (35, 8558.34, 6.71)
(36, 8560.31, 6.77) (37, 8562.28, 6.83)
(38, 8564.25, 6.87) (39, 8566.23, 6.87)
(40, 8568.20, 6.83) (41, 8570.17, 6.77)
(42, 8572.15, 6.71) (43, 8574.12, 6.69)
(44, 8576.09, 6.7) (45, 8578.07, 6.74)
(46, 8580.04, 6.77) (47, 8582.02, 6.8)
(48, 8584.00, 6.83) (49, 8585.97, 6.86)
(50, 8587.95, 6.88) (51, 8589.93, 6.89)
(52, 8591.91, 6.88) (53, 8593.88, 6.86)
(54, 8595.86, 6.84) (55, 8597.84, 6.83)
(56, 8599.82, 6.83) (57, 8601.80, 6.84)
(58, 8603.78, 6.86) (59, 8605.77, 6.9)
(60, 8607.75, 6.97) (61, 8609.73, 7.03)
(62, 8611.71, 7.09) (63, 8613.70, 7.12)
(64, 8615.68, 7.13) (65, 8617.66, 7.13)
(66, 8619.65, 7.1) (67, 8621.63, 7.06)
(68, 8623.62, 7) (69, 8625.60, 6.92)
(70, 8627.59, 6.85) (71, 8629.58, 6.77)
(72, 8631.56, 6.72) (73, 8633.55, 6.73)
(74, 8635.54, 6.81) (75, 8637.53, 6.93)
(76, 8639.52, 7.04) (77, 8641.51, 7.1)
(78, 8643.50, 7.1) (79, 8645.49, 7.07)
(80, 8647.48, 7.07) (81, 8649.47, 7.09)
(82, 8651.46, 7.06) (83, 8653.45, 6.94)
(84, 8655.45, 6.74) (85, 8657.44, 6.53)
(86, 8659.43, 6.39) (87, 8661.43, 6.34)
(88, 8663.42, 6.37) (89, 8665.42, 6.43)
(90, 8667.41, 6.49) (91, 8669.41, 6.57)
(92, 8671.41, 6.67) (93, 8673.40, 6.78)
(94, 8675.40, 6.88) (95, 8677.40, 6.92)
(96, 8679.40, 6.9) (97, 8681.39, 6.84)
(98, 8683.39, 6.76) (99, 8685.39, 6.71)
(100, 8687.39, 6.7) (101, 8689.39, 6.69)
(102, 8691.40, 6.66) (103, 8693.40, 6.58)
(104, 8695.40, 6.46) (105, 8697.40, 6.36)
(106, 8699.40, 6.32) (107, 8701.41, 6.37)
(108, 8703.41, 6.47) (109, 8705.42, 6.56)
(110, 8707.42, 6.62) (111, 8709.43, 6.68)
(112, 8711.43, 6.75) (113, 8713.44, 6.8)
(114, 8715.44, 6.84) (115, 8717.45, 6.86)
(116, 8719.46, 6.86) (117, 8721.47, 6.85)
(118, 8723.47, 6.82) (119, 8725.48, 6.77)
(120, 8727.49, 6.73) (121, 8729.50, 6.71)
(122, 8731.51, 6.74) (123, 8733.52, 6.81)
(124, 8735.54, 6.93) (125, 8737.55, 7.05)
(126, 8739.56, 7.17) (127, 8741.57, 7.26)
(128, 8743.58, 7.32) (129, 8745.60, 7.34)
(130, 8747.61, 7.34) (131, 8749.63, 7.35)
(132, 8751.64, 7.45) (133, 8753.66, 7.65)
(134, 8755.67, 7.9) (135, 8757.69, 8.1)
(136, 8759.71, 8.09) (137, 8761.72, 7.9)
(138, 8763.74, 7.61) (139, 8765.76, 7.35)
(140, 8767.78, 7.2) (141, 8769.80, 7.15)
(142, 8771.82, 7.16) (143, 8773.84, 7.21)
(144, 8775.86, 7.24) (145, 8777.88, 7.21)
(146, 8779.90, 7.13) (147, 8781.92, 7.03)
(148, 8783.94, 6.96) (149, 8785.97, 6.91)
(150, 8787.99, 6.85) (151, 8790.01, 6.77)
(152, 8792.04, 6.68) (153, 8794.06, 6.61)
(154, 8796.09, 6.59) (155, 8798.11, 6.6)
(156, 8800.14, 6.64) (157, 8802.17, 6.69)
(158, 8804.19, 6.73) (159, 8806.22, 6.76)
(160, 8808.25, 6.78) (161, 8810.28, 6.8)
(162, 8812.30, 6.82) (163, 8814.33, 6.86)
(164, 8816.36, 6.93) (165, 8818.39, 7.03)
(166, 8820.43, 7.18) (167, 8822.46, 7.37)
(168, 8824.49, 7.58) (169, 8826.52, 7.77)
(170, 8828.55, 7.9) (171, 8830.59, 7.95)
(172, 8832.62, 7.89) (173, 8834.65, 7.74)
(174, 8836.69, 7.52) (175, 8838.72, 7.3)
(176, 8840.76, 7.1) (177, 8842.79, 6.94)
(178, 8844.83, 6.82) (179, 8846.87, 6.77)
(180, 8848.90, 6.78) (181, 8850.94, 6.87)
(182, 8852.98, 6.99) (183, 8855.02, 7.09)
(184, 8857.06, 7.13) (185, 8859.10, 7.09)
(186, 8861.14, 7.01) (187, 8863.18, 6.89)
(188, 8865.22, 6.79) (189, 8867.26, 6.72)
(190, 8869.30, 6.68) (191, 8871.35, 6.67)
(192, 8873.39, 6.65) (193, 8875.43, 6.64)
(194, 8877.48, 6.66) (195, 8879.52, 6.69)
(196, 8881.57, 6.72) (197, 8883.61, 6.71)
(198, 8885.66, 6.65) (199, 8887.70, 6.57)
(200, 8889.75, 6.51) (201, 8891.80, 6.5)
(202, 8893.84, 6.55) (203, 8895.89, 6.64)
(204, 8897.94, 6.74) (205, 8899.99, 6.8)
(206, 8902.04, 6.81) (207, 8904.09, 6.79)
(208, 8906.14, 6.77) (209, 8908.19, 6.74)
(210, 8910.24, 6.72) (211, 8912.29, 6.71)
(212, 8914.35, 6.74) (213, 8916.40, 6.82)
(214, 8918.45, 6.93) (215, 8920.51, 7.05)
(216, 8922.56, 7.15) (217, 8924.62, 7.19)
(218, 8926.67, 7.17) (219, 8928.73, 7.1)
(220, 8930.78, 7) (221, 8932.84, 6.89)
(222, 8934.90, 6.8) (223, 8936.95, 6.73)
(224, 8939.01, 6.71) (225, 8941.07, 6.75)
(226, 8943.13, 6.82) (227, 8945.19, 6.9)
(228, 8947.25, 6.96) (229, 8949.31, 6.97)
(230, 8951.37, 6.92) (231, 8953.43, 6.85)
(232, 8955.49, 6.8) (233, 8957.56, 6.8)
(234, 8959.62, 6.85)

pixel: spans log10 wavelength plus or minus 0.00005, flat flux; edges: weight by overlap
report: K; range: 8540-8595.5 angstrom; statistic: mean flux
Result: 6.57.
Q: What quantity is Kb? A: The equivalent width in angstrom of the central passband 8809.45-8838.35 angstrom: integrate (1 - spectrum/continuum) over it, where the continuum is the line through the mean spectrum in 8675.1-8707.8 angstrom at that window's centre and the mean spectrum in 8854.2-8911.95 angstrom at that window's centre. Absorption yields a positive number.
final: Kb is -2.9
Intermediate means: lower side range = 6.63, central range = 7.39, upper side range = 6.75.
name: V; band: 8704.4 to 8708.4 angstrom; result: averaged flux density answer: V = 6.59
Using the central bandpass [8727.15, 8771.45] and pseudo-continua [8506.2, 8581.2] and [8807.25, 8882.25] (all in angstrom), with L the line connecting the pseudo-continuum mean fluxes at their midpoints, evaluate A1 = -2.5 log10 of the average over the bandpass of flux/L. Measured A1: -0.07 mag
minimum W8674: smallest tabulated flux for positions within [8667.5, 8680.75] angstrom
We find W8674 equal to 6.57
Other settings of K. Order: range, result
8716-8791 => 7.18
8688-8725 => 6.64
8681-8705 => 6.57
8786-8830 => 6.96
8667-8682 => 6.77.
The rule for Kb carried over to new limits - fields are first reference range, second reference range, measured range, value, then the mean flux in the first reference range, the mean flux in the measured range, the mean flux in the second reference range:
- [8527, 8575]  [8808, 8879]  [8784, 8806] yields 0.8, 6.38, 6.72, 7.08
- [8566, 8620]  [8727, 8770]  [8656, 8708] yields 4.0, 6.88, 6.59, 7.33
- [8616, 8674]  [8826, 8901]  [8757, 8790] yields -1.9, 6.82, 7.3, 6.95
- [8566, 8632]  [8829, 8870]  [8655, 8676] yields 1.2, 6.89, 6.55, 7.12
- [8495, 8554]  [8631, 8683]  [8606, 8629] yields -1.3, 6.36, 7.03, 6.79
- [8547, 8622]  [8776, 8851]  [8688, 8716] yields 1.4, 6.81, 6.58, 7.06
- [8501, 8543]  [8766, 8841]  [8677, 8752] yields 0.8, 6.44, 6.82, 7.1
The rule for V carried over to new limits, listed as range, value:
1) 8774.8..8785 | 7.11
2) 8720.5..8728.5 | 6.8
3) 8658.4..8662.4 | 6.36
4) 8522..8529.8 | 6.67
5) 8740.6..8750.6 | 7.32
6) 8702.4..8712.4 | 6.62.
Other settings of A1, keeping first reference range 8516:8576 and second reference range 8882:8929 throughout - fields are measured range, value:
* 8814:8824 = -0.06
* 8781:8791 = -0.04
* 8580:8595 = -0.06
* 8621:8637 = -0.06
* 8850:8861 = -0.05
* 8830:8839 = -0.15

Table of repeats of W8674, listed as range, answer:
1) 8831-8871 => 6.68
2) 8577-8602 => 6.74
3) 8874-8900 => 6.5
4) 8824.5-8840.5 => 7.3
